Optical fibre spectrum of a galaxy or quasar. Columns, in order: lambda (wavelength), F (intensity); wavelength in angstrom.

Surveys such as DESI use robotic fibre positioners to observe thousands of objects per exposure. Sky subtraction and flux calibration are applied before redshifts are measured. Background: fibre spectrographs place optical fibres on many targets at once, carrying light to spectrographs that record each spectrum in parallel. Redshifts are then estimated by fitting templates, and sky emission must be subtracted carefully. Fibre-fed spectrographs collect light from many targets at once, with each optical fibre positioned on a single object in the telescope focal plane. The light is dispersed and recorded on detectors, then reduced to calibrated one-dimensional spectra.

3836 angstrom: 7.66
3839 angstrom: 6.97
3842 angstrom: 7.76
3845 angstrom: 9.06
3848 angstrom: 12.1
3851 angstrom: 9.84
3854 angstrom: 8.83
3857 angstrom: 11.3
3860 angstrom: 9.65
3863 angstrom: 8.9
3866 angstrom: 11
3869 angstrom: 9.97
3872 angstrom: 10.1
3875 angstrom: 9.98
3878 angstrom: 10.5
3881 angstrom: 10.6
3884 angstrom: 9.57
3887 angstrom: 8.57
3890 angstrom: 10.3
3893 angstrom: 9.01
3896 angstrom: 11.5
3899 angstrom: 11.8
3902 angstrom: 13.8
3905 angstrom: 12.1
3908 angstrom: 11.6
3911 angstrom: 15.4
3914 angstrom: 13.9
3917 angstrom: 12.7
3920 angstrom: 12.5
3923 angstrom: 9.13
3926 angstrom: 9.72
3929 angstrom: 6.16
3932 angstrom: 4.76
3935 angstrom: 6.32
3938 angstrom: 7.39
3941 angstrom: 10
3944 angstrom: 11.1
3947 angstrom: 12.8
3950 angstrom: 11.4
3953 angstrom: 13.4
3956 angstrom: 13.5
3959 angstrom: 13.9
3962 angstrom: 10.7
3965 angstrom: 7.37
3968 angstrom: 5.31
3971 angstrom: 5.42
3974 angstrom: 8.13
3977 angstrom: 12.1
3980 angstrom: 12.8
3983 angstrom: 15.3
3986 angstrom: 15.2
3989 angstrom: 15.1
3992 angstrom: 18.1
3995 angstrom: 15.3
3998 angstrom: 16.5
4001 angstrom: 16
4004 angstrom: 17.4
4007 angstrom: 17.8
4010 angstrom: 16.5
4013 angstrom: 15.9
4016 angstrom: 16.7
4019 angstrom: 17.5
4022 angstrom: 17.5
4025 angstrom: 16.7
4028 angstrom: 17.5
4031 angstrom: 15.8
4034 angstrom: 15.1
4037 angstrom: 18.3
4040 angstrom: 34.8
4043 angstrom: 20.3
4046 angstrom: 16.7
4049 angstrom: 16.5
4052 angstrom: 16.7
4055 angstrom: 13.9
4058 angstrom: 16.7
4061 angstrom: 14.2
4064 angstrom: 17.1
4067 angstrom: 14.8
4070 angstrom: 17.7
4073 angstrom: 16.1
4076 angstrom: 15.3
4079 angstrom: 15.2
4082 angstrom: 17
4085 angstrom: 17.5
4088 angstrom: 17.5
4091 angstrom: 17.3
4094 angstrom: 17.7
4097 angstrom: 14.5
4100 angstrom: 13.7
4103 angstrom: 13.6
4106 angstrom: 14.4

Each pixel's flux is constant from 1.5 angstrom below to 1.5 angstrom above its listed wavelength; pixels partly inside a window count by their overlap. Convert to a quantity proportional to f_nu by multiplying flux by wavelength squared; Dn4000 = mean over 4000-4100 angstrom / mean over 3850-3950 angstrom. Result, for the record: 1.78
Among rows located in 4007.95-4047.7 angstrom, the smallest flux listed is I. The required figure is 15.1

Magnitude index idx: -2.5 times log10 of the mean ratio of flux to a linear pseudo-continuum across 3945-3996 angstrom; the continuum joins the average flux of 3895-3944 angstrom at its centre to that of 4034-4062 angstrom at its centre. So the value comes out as 0.14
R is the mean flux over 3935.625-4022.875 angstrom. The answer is 13.2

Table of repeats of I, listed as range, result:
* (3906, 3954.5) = 4.76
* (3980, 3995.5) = 12.8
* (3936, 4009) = 5.31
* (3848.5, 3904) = 8.57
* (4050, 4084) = 13.9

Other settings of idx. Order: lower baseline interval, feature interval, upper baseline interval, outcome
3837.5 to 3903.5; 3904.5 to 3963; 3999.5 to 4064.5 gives 0.18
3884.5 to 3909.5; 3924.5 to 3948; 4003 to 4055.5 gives 0.48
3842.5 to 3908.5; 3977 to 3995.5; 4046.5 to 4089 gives -0.10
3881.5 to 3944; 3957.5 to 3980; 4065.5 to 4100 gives 0.31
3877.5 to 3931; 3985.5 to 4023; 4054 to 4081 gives -0.19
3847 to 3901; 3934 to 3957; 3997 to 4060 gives 0.26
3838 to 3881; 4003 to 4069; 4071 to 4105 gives -0.20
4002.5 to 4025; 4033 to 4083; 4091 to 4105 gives -0.09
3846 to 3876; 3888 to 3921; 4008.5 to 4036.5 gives -0.02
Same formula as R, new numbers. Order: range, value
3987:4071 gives 17.2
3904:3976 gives 10.2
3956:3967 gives 10.8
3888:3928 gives 11.7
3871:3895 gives 9.86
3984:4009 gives 16.4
